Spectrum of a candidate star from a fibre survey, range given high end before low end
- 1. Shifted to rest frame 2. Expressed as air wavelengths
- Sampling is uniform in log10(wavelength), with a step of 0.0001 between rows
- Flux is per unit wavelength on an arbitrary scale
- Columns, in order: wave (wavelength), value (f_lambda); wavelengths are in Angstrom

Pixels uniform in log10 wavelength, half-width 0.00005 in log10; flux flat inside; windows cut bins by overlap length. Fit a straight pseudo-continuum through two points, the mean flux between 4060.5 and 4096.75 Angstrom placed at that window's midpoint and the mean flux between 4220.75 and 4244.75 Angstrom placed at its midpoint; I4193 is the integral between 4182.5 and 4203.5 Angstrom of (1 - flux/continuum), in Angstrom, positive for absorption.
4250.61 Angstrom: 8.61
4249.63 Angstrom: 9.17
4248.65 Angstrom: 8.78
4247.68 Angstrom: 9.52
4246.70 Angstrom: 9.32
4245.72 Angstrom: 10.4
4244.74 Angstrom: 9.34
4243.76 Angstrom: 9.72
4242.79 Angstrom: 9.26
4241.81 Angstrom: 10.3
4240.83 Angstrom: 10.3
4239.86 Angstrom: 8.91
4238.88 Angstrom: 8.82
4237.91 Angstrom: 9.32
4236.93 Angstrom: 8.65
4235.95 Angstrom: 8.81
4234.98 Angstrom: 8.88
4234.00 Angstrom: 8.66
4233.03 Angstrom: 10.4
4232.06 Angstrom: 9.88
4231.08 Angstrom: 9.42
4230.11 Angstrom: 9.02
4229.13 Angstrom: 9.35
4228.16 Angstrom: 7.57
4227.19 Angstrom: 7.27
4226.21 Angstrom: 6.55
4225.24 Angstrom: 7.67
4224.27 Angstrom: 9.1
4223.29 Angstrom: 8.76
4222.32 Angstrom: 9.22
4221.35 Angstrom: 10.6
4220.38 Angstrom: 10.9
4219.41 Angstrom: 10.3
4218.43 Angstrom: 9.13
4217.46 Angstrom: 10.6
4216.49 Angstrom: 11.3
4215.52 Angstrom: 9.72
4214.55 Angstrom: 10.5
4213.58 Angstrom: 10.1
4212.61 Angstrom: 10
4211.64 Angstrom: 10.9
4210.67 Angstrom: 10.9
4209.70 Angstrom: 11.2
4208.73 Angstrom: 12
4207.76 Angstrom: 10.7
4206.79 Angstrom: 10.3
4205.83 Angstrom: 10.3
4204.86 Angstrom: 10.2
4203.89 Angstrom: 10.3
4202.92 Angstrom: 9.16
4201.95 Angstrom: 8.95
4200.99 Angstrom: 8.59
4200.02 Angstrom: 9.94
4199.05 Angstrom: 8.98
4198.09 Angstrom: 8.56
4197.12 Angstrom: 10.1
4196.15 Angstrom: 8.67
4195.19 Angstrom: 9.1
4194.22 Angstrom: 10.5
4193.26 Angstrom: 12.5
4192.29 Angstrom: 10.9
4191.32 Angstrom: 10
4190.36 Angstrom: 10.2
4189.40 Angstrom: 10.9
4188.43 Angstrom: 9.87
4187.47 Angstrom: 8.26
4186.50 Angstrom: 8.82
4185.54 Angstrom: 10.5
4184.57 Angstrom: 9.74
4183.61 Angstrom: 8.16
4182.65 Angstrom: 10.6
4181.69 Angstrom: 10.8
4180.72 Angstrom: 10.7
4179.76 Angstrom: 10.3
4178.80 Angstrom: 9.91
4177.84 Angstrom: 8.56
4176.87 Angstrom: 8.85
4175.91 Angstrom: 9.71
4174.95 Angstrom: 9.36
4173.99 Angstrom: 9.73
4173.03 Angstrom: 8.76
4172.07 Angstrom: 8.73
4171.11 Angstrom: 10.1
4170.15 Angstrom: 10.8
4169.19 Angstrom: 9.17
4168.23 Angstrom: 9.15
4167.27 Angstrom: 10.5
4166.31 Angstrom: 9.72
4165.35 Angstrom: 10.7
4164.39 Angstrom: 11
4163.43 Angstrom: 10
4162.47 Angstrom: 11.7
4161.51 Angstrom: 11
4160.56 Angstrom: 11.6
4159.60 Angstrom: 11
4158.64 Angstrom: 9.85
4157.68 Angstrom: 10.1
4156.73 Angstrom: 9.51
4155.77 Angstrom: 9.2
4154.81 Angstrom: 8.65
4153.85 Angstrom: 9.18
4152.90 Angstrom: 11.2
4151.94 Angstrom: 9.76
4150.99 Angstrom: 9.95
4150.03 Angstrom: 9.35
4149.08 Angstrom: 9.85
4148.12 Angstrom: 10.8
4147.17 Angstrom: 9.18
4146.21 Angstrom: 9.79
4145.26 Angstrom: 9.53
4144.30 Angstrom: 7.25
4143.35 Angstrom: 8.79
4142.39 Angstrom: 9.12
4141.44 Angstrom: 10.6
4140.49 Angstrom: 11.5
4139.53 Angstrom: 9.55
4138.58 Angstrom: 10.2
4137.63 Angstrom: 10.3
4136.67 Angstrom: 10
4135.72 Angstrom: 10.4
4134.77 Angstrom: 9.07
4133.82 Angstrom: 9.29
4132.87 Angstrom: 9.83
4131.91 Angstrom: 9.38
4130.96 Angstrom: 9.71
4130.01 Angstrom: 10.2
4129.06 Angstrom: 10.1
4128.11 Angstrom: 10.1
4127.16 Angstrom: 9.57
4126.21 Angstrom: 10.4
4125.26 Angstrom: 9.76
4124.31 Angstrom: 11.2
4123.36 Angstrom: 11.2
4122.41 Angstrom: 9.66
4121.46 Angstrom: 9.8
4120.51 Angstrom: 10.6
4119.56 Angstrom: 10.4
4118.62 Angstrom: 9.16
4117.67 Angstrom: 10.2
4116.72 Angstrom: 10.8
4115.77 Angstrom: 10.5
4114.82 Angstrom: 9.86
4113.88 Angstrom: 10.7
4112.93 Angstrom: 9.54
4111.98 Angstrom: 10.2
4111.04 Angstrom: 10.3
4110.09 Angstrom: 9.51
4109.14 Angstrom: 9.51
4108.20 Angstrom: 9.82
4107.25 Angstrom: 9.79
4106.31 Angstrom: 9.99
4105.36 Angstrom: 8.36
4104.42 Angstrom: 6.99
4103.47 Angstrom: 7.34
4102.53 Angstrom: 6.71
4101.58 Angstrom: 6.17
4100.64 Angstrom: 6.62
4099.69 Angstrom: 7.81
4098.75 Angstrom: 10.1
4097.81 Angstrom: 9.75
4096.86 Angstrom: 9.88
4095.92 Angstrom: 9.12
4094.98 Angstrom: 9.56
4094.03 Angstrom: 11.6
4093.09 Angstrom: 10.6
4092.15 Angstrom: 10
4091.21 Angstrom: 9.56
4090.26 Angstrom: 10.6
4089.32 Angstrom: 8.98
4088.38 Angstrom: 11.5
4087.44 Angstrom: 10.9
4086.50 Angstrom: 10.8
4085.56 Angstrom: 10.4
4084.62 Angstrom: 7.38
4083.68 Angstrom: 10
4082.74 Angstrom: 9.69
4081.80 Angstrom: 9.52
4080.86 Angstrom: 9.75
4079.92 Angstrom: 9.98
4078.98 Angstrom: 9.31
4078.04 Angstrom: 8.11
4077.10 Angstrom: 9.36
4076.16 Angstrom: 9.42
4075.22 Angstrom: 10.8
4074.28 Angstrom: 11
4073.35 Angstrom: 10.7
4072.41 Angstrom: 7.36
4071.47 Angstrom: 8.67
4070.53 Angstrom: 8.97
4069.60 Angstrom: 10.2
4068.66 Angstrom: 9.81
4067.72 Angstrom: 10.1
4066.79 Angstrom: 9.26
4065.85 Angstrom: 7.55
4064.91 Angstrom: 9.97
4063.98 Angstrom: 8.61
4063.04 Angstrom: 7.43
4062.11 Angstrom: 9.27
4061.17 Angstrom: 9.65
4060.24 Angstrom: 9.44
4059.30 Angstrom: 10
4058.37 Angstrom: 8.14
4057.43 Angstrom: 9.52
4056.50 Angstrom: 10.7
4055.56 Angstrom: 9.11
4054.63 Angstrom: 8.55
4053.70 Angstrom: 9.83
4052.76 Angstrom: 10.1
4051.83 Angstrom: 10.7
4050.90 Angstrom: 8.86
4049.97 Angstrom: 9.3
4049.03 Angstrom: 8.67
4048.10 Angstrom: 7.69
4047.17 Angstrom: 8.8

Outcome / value -1.1 Angstrom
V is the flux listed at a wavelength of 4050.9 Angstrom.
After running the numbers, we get 8.86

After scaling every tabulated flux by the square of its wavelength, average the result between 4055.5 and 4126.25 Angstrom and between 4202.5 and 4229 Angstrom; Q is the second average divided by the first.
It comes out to 1.09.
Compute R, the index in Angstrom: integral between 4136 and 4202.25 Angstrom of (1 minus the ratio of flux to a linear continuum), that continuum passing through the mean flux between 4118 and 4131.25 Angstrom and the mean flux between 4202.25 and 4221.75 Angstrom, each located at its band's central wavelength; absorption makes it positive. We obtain 2.9 Angstrom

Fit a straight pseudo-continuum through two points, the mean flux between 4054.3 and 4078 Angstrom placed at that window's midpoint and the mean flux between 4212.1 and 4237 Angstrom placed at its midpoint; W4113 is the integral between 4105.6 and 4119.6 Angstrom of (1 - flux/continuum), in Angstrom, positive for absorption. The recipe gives -1.0 Angstrom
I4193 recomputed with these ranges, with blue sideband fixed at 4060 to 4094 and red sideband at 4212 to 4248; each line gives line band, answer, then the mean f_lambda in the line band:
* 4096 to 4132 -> 0.13 Angstrom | 9.52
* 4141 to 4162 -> -0.62 Angstrom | 9.79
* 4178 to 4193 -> -0.84 Angstrom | 9.98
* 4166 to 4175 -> -0.13 Angstrom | 9.61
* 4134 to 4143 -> -0.49 Angstrom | 10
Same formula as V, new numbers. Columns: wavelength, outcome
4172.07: 8.73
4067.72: 10.1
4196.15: 8.67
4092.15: 10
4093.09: 10.6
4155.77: 9.2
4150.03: 9.35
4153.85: 9.18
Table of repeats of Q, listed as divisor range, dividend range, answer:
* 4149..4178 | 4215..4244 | 0.97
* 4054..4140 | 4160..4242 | 1.07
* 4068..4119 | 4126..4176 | 1.07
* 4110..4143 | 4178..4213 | 1.03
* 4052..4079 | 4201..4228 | 1.13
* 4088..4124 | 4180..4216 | 1.10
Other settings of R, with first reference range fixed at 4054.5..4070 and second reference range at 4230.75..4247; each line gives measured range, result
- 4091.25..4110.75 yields 0.7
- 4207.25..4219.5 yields -1.5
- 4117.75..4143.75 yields -1.9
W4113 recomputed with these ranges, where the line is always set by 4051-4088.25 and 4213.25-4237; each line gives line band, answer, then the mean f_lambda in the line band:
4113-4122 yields -0.72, 10.2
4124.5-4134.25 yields -0.47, 9.87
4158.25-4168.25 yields -1.34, 10.6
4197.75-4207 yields -0.19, 9.53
